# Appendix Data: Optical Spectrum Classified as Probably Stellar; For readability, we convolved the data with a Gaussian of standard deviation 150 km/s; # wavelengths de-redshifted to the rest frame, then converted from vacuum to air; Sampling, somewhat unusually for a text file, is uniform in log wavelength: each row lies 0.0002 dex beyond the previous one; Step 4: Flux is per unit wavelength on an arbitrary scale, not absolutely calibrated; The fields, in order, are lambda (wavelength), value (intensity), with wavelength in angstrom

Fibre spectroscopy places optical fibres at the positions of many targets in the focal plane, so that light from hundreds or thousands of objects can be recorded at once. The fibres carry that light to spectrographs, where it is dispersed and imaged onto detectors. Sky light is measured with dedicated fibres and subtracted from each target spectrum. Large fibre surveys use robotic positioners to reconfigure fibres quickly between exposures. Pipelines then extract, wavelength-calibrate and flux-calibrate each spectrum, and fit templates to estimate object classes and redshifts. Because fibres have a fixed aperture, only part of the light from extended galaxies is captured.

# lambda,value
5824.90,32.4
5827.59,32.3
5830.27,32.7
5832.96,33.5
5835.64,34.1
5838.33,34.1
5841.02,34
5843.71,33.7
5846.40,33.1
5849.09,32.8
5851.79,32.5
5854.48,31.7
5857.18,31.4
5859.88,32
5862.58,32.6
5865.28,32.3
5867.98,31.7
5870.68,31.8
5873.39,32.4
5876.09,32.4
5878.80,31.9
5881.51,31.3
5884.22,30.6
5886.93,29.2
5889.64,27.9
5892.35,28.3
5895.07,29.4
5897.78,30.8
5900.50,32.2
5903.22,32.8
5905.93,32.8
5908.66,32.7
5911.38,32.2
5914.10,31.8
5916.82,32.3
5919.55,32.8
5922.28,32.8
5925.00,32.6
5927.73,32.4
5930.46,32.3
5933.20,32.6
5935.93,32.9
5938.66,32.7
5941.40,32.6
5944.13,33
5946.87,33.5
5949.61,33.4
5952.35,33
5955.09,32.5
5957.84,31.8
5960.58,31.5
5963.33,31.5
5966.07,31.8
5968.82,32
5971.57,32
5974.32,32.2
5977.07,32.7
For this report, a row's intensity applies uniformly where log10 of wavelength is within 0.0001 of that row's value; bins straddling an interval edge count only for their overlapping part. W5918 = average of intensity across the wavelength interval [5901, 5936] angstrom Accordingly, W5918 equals 32.5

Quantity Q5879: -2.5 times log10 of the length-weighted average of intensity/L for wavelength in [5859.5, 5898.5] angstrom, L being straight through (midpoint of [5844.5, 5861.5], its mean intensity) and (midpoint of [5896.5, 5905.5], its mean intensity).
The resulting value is 0.04 mag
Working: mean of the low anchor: 32.3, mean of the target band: 30.9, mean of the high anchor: 32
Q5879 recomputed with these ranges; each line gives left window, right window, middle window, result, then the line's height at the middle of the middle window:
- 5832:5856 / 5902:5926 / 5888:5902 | 0.10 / 32.7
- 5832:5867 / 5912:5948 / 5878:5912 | 0.06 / 32.7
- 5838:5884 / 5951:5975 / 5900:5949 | -0.02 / 32.2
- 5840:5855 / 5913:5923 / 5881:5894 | 0.12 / 32.7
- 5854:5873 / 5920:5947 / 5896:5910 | 0.01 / 32.4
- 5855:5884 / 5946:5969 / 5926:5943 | -0.01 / 32.2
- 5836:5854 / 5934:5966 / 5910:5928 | 0.01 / 32.8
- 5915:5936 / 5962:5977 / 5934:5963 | -0.01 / 32.3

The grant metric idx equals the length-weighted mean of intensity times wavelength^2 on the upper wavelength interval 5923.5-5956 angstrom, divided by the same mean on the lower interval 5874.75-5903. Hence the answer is 1.09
